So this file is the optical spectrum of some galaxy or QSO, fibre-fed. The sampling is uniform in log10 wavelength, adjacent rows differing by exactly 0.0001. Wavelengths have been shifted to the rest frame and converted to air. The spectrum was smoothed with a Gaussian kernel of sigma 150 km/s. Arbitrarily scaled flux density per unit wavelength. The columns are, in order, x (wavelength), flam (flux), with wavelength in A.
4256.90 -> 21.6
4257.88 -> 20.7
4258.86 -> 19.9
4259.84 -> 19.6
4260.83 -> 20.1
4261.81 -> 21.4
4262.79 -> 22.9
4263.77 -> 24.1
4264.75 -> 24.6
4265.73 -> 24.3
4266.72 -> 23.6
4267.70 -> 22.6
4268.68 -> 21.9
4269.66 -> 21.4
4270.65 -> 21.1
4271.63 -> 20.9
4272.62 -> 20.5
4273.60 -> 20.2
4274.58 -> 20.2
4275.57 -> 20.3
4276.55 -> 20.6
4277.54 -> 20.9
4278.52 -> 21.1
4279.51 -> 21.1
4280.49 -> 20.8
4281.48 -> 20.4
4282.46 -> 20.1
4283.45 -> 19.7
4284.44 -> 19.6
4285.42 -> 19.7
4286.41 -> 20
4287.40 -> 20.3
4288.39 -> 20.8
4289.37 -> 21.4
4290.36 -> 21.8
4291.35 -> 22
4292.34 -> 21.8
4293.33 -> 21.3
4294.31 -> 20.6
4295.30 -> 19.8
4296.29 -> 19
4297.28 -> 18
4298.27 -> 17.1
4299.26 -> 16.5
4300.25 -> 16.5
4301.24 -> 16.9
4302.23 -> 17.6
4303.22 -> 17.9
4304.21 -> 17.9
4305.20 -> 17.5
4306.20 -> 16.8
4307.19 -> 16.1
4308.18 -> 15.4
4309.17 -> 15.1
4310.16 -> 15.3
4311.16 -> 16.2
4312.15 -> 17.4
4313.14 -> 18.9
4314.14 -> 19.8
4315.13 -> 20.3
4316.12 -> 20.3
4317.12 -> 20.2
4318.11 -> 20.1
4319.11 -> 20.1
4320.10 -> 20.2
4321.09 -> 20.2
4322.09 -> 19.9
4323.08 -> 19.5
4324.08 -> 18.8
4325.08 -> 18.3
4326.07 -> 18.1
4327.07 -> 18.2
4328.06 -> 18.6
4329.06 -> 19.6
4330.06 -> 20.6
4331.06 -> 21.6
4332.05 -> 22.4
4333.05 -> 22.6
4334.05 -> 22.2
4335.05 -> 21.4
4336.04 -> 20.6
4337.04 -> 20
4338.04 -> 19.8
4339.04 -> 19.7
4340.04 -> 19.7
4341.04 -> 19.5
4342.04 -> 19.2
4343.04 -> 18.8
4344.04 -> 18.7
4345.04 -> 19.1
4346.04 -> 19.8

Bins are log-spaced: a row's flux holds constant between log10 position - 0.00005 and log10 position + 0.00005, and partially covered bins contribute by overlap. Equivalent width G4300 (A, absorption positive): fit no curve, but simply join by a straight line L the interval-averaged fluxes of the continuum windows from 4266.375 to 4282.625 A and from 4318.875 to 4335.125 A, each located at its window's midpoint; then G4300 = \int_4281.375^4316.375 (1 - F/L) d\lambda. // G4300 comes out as 3.2 A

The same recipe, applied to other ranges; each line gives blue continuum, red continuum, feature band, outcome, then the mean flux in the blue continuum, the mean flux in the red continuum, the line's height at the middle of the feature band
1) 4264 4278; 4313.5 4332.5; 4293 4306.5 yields 1.7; 21.7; 19.8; 20.7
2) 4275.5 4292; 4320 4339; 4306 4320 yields 1.5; 20.6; 20.1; 20.3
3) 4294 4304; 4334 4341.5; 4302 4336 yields 0.3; 17.9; 20.3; 19.1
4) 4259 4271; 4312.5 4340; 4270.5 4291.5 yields 1.0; 22.2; 20.1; 21.7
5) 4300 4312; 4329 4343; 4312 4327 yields -0.9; 16.6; 20.6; 18.4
